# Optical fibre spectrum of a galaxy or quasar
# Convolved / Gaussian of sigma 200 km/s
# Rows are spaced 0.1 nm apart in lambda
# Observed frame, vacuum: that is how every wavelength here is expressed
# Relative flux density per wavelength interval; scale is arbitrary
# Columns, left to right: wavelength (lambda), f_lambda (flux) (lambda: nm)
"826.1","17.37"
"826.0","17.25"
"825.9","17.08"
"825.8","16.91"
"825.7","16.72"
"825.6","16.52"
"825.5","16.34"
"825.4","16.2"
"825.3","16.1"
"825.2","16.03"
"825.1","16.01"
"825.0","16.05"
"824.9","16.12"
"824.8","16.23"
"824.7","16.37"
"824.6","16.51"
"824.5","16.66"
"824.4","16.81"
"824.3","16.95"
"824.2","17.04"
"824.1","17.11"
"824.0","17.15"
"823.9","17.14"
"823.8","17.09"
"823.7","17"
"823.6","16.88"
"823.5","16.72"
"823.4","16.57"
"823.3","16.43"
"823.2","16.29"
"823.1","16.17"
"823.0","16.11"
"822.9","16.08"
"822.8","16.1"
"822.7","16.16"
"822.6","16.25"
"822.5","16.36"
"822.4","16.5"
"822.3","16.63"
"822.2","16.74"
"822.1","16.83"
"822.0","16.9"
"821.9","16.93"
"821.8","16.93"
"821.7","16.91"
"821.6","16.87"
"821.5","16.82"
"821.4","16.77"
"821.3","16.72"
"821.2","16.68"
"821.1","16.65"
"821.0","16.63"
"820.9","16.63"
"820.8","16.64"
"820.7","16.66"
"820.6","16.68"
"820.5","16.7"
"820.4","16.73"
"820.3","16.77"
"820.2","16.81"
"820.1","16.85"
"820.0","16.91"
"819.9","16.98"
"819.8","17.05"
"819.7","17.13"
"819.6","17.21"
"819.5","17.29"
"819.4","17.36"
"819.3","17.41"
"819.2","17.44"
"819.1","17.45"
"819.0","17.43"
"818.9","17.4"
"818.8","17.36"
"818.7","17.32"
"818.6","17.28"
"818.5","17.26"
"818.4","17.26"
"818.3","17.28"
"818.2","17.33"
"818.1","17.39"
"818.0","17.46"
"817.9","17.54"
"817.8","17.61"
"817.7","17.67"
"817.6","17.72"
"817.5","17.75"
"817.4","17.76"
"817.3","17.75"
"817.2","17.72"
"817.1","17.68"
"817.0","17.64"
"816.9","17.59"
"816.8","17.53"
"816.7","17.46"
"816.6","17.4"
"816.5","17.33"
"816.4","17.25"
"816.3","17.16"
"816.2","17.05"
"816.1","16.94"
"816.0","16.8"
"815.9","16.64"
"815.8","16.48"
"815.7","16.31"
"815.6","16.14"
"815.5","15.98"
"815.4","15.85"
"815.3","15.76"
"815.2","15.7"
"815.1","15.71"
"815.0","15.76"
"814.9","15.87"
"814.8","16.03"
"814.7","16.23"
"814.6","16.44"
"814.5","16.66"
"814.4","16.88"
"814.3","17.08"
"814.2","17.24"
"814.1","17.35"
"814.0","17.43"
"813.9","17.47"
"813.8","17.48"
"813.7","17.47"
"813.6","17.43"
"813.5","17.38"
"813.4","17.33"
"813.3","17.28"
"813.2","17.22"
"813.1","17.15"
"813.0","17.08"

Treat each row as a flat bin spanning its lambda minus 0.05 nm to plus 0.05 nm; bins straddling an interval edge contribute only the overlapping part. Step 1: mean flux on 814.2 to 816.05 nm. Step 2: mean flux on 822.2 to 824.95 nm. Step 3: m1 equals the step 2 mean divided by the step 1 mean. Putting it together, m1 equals 1.02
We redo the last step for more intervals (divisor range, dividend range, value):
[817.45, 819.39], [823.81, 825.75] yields 0.95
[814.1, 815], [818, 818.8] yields 1.05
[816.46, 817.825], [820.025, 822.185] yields 0.95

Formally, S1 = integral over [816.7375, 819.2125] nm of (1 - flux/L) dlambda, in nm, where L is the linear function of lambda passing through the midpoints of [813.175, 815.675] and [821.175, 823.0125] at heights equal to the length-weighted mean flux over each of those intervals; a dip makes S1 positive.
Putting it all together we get -0.13 nm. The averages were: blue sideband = 16.7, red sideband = 16.6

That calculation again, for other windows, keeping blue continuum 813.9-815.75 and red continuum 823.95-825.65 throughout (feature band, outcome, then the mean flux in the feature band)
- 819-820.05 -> -0.05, 17.2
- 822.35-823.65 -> 0.01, 16.4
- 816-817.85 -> -0.12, 17.5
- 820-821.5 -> -0.03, 16.7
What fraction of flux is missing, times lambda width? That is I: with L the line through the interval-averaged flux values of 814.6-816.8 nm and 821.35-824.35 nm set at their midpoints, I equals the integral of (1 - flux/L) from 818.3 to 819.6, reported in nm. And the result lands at -0.060 nm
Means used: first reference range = 16.5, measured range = 17.3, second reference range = 16.7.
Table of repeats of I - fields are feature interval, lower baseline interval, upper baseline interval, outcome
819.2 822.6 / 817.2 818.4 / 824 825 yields 0.059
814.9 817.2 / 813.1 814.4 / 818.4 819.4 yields 0.080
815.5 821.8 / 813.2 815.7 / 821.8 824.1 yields -0.184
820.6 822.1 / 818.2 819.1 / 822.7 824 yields 0.011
